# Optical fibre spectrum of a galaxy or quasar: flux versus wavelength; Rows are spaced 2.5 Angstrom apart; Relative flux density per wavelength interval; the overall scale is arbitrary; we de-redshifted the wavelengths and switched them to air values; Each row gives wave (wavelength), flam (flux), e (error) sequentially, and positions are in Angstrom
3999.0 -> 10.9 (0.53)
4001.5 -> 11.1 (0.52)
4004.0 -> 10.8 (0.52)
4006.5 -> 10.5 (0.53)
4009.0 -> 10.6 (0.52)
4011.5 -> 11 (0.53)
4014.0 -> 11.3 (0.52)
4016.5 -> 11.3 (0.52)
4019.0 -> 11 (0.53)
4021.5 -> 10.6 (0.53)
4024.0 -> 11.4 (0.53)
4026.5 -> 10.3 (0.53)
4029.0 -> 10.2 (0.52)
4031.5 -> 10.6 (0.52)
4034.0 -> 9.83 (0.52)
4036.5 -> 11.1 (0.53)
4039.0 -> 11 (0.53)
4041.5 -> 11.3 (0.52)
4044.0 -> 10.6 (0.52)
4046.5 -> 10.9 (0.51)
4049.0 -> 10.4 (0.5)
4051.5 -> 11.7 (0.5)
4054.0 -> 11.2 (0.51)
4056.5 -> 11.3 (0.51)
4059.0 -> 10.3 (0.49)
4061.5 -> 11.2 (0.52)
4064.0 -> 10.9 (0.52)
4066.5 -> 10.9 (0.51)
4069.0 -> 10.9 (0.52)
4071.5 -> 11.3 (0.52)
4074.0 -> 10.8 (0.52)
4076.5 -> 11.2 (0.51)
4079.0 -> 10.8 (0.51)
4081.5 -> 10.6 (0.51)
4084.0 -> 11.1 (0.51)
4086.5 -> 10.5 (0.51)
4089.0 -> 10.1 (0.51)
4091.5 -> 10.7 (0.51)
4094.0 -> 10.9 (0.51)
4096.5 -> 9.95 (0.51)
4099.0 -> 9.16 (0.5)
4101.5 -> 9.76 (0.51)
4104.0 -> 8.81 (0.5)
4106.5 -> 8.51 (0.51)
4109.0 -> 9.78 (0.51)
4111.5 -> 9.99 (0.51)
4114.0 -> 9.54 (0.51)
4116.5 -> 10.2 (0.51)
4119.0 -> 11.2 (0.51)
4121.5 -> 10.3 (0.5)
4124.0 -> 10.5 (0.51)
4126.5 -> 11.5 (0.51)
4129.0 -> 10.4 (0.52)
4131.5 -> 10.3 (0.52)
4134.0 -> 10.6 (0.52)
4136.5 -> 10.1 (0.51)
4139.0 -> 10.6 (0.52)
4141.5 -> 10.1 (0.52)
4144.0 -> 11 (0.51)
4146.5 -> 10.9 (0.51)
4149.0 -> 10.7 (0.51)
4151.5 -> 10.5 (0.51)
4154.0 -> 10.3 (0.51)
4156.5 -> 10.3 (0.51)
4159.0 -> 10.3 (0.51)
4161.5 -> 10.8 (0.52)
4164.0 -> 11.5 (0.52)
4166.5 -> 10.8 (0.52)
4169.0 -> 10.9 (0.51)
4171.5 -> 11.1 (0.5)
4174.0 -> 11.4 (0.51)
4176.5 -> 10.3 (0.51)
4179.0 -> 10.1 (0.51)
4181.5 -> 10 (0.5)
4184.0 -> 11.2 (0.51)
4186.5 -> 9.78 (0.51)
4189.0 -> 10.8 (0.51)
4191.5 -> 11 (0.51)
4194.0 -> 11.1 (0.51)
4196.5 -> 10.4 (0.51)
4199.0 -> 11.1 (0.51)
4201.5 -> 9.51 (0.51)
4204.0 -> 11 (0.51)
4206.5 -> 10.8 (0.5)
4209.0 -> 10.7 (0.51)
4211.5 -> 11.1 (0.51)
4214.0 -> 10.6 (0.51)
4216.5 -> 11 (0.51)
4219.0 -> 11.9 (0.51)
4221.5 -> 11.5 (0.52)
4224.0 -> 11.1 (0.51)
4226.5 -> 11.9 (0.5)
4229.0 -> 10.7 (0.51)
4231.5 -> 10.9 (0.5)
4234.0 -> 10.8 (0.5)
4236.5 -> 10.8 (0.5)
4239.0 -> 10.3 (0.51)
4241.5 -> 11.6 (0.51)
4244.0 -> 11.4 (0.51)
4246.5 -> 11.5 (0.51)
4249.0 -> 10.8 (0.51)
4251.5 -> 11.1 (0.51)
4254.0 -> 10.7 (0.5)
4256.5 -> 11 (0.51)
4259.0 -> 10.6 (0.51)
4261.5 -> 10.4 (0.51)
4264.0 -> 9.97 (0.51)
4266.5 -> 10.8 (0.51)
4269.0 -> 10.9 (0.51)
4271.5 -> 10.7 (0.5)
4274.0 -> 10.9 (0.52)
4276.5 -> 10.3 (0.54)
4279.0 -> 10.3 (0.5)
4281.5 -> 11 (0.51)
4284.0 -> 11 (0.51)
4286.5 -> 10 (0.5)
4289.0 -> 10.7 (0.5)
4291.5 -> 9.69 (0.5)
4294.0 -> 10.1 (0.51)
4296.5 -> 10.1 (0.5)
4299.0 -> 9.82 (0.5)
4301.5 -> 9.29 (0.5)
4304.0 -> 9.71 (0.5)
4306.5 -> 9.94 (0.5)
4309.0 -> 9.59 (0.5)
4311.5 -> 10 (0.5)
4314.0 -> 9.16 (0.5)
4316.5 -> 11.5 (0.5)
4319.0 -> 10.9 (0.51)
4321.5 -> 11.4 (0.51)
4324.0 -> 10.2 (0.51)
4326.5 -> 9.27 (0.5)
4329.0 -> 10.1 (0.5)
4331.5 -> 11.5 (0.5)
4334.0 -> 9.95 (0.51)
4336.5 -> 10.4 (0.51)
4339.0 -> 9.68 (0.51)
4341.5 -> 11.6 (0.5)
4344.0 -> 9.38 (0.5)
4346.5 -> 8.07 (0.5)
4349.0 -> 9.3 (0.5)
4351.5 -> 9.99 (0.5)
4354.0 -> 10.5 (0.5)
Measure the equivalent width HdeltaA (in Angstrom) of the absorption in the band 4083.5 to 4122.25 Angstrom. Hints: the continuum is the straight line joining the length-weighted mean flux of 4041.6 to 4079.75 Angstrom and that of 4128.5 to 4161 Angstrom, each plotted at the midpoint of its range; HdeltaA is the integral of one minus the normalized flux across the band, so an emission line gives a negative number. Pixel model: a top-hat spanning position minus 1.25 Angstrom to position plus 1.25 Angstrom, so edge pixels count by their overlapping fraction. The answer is 2.6 Angstrom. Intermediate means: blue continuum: 11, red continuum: 10.5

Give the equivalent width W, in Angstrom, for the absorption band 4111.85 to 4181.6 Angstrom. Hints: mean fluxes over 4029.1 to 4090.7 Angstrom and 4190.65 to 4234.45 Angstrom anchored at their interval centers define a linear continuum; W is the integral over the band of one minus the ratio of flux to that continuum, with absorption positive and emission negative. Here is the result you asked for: 2.1 Angstrom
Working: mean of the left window 10.8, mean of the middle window 10.6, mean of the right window 11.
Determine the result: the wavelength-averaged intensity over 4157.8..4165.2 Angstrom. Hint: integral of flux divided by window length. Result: 10.9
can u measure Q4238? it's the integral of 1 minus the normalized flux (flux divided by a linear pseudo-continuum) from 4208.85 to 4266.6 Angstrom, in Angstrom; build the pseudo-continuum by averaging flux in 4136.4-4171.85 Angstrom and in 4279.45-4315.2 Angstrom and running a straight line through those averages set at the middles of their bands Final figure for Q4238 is -3.9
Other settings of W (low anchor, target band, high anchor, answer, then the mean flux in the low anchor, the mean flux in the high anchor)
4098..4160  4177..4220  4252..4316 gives -1.9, 10.2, 10.3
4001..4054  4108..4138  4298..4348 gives 0.6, 10.8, 10.1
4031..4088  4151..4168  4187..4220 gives 0.3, 10.9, 10.8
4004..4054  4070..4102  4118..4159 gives 0.4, 10.8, 10.6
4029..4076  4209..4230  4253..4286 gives -1.0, 10.9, 10.6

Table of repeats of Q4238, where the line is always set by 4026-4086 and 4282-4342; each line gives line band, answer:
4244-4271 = -1.2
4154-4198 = -0.5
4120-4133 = 0.1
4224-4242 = -1.0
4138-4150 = 0.0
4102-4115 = 1.7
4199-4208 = 0.0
